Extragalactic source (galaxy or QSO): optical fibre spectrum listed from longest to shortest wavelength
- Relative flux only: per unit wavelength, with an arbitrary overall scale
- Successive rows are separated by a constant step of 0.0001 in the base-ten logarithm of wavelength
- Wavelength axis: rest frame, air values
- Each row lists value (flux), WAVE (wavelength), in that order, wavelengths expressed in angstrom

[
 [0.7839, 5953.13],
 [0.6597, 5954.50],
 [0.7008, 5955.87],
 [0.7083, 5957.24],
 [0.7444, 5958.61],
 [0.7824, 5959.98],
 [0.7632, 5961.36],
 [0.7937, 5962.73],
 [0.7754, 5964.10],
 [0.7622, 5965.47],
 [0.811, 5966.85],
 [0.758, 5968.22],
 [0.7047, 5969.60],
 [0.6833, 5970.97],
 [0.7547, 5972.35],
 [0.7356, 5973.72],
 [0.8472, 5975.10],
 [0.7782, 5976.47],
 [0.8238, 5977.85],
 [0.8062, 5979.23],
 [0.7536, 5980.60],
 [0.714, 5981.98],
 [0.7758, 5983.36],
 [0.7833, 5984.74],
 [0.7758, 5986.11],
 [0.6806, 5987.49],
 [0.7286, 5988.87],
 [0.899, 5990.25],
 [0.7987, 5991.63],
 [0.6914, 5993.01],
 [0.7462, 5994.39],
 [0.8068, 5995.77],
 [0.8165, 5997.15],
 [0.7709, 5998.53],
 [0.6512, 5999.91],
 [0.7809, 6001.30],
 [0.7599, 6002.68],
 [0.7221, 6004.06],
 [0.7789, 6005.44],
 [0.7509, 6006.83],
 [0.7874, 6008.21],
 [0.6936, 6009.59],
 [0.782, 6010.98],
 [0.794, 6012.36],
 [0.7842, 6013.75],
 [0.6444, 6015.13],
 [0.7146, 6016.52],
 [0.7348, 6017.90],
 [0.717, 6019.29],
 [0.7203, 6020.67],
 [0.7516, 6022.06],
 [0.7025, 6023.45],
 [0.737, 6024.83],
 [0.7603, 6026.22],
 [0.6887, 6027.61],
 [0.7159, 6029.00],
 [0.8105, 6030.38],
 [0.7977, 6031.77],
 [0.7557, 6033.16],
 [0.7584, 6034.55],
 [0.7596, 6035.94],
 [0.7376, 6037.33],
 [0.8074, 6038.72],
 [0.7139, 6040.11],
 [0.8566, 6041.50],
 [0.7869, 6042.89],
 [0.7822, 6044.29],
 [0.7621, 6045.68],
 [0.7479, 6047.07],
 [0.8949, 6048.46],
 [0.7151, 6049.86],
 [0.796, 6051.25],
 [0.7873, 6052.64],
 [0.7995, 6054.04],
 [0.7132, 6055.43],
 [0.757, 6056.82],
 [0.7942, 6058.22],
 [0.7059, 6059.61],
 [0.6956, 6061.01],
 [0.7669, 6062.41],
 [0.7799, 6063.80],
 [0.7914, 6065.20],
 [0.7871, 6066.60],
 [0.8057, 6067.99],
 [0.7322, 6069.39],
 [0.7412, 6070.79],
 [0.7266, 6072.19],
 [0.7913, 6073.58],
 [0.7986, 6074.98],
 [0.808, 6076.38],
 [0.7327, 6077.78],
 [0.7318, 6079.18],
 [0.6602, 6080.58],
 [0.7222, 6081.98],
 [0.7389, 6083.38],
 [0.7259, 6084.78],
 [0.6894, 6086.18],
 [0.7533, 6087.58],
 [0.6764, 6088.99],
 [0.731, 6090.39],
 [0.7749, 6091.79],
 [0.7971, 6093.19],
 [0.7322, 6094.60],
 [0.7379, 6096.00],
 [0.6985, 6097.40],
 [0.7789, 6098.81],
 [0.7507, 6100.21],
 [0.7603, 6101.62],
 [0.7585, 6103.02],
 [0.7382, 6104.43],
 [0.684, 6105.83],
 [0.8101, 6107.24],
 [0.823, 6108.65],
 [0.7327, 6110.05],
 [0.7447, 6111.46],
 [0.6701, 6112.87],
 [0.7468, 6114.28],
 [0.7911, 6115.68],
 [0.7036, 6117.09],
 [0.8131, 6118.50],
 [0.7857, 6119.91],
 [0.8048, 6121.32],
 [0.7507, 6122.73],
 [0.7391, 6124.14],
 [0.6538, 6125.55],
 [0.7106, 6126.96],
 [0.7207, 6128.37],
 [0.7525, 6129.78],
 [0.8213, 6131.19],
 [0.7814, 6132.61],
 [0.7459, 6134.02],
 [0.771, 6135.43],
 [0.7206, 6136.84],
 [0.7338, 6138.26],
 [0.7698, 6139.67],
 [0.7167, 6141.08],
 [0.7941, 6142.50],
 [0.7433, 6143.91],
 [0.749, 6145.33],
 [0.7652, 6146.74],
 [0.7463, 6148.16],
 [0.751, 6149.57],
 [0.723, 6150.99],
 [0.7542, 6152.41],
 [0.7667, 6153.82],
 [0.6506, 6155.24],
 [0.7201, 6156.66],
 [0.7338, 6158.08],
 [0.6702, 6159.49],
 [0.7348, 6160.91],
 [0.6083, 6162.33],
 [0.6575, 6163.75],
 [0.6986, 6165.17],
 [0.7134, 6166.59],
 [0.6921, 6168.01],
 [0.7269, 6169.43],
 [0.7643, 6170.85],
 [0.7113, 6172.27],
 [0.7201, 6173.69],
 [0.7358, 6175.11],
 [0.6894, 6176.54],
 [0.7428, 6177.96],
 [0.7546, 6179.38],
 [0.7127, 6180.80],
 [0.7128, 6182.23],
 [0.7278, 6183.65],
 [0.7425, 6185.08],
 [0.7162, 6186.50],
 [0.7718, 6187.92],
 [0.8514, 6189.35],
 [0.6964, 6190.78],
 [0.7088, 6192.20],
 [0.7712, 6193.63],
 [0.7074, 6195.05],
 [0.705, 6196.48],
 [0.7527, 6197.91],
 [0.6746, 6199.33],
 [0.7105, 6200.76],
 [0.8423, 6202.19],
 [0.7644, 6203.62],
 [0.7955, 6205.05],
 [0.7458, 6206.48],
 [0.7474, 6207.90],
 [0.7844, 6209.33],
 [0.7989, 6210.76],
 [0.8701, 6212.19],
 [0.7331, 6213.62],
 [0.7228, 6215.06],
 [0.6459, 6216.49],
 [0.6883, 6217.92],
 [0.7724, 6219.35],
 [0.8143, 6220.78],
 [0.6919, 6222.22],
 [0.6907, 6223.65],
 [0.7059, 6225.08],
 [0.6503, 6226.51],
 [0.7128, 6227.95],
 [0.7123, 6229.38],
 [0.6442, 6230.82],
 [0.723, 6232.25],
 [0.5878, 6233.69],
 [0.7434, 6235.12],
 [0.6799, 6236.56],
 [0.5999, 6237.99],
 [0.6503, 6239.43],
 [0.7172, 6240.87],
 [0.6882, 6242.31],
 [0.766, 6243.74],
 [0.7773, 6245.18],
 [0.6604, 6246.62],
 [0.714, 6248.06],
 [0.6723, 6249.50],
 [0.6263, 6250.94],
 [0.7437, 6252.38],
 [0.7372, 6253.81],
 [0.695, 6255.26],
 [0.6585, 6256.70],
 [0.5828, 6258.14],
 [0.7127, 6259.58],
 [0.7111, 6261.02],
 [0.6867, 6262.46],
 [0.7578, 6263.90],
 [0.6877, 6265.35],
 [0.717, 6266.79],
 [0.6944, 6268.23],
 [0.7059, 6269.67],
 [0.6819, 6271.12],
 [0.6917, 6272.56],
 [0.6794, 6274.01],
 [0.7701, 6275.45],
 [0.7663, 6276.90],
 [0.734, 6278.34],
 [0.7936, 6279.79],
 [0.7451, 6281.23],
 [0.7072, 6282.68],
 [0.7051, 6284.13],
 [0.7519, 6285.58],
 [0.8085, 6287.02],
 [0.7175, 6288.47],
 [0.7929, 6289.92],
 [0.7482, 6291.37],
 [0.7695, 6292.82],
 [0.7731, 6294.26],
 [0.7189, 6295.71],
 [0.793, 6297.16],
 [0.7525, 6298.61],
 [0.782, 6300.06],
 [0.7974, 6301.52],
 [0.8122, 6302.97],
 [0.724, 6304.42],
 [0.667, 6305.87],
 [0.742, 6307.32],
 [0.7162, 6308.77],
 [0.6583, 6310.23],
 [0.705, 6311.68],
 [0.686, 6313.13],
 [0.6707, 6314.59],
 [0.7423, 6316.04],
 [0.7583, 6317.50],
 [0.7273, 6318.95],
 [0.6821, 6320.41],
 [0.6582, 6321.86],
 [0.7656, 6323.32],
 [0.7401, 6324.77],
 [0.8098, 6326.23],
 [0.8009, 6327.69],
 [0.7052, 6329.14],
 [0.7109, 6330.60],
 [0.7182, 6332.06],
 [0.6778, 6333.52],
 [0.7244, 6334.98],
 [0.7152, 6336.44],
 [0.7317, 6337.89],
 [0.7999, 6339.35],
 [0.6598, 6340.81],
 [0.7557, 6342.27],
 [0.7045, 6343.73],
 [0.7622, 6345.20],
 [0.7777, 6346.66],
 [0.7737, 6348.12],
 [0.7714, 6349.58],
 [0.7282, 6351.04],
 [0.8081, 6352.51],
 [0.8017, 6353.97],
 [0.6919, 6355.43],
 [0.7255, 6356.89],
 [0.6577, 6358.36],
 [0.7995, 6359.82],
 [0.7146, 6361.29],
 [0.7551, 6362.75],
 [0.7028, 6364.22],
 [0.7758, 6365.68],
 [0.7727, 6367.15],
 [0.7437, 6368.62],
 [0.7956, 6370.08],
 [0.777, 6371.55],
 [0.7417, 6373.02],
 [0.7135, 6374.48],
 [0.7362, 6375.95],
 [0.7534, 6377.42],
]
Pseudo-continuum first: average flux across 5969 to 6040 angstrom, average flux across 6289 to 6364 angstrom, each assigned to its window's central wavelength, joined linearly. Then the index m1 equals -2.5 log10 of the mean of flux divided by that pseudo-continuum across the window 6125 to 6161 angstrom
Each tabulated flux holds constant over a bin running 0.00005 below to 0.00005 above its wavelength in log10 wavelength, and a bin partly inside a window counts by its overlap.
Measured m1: 0.012 mag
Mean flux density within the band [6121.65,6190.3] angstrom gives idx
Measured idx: 0.732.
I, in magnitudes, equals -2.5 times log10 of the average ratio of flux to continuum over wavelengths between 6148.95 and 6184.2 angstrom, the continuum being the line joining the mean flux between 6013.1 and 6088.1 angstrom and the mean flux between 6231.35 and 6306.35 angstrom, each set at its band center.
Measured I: 0.03 mag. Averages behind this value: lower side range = 0.754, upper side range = 0.719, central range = 0.715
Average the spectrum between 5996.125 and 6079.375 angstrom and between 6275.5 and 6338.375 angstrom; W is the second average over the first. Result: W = 0.97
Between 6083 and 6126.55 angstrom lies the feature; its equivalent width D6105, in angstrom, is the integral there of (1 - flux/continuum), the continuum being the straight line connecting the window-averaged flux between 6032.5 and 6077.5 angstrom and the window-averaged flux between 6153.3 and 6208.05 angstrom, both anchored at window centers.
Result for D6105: 0.5 angstrom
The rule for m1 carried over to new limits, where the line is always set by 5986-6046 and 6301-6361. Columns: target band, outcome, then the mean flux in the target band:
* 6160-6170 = 0.08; 0.689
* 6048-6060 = -0.03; 0.773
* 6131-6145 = -0.02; 0.757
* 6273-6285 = 0.00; 0.736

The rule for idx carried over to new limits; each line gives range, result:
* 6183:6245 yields 0.727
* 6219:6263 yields 0.694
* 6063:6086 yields 0.753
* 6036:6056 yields 0.778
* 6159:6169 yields 0.683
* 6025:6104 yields 0.757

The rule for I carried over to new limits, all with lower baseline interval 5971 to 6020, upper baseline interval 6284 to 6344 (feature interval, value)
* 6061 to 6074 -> -0.02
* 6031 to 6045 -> -0.03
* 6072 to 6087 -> 0.02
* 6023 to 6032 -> 0.02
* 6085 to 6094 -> 0.02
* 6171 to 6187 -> 0.03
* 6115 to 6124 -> -0.03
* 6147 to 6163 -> 0.05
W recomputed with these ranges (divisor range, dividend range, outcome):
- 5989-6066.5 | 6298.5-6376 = 0.97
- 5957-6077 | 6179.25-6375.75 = 0.96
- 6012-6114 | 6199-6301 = 0.96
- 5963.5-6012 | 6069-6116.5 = 0.98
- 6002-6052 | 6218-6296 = 0.94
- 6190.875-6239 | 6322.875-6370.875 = 1.03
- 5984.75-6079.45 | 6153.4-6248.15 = 0.95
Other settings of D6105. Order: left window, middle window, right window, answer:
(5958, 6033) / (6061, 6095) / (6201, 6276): -0.3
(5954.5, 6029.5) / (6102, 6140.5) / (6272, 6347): -0.3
